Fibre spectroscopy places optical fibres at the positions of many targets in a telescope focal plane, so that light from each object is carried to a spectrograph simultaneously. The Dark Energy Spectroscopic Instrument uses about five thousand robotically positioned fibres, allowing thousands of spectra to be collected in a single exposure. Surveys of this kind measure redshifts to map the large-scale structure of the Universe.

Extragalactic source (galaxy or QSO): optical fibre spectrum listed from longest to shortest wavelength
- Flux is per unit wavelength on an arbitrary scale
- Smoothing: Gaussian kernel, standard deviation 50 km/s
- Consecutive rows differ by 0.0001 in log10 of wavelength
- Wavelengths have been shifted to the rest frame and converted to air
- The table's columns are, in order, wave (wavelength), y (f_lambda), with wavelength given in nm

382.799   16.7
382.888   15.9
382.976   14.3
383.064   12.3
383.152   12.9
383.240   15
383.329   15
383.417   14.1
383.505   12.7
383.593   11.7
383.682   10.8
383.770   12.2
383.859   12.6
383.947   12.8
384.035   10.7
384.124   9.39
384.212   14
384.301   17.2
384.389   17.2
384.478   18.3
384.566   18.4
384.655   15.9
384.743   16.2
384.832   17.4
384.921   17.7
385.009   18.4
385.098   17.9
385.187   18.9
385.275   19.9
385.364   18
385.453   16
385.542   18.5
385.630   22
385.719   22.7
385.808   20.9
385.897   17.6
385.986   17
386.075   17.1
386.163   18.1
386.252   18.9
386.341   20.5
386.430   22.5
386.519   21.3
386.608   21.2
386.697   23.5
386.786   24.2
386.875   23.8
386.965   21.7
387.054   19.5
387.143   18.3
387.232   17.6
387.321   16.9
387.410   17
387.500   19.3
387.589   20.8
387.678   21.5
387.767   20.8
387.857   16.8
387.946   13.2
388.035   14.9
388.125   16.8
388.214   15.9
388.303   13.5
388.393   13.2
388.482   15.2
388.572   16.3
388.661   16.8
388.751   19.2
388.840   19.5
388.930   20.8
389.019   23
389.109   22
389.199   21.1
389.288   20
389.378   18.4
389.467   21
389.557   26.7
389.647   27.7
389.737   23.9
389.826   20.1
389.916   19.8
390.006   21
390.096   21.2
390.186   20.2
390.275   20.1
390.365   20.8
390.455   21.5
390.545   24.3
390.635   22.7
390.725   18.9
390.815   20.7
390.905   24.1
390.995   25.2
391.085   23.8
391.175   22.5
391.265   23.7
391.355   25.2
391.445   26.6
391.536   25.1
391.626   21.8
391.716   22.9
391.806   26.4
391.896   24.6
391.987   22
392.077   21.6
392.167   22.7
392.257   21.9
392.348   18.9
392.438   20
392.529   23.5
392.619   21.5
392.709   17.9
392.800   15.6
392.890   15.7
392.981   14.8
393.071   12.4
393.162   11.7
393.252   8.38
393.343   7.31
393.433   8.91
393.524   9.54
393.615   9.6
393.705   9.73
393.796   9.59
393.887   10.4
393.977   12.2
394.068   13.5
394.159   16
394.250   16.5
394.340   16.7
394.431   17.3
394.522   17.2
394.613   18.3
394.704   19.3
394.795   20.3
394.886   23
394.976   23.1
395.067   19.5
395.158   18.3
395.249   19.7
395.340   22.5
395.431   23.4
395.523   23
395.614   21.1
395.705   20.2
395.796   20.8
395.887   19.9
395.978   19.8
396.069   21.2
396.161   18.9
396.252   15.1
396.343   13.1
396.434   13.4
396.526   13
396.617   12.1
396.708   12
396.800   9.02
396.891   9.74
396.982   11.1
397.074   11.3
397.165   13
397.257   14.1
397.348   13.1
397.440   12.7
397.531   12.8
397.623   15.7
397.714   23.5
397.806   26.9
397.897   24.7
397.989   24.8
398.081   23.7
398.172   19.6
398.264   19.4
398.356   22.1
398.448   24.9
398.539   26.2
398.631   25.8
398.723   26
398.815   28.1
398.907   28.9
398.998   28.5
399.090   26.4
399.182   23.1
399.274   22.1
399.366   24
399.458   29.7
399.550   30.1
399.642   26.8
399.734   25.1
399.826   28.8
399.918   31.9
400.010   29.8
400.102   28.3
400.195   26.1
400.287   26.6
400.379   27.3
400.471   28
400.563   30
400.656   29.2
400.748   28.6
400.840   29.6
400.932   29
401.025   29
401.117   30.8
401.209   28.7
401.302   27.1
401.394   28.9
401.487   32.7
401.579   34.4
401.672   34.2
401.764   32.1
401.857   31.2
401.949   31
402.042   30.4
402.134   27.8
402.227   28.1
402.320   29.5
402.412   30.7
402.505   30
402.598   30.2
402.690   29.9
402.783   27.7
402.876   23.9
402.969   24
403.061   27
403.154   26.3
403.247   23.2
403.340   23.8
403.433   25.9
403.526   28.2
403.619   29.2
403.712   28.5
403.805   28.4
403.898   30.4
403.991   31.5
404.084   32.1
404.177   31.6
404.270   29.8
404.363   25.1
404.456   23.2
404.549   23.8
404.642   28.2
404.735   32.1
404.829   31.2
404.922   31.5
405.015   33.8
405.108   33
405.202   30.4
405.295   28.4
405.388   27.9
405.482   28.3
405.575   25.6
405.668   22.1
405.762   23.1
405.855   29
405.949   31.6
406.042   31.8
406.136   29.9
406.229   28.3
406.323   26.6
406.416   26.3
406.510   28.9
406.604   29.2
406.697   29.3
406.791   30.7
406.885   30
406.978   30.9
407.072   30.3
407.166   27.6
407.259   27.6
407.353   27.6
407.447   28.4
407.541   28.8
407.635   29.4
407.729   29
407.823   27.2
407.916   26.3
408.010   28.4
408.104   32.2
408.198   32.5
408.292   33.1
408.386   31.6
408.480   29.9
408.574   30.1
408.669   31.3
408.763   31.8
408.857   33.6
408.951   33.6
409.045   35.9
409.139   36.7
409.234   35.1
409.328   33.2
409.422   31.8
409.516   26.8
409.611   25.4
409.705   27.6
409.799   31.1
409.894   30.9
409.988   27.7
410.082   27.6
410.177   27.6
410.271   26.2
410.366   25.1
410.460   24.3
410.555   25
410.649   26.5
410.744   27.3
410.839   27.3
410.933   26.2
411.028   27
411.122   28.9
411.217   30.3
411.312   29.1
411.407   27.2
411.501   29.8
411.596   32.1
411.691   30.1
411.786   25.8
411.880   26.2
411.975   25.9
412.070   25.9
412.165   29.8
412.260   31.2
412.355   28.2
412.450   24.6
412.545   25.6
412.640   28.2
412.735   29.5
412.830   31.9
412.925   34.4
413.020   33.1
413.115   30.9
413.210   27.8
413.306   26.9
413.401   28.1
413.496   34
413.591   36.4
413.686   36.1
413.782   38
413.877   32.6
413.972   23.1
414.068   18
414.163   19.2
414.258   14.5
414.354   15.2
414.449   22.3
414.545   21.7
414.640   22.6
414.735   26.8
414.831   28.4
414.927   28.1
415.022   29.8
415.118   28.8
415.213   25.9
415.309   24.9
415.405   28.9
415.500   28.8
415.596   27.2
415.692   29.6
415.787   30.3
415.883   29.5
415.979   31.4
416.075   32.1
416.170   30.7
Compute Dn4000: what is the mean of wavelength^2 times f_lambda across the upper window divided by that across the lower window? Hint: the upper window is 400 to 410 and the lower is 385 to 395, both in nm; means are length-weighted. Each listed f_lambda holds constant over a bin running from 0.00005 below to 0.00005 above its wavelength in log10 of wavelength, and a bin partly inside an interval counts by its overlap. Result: 1.7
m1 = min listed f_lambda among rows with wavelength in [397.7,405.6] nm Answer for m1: 19.4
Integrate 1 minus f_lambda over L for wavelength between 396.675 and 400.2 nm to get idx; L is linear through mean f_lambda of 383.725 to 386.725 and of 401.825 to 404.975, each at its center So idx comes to 0.49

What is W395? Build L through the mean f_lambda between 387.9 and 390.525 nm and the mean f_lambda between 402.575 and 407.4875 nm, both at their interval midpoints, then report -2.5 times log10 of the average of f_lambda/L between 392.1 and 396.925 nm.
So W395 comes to 0.34 mag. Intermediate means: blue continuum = 19.5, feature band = 16.4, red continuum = 28.4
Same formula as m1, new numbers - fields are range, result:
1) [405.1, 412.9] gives 22.1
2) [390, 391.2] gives 18.9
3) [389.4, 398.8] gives 7.31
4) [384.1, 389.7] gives 9.39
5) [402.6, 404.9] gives 23.2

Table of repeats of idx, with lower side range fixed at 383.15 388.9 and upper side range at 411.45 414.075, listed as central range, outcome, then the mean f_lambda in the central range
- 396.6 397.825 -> 0.47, 13.8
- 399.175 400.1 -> -0.15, 27.4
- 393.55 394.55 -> 0.36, 13.4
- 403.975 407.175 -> -0.32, 28.9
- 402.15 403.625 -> -0.13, 27.3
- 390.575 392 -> -0.27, 23.5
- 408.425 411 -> -0.12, 29.4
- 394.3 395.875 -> 0.10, 20.2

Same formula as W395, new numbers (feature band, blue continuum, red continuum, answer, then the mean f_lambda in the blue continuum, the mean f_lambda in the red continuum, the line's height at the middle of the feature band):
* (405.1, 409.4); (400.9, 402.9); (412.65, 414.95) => -0.037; 29.9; 27.5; 28.8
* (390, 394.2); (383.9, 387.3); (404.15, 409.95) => 0.162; 18.4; 29.6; 21.8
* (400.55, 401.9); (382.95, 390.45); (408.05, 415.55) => -0.247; 18.1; 28.6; 24.2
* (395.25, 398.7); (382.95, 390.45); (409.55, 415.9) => 0.197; 18.1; 27.7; 21.9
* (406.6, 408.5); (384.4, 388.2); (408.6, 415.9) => -0.111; 19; 28.4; 26.7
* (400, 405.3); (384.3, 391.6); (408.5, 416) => -0.158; 20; 28.4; 25.1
